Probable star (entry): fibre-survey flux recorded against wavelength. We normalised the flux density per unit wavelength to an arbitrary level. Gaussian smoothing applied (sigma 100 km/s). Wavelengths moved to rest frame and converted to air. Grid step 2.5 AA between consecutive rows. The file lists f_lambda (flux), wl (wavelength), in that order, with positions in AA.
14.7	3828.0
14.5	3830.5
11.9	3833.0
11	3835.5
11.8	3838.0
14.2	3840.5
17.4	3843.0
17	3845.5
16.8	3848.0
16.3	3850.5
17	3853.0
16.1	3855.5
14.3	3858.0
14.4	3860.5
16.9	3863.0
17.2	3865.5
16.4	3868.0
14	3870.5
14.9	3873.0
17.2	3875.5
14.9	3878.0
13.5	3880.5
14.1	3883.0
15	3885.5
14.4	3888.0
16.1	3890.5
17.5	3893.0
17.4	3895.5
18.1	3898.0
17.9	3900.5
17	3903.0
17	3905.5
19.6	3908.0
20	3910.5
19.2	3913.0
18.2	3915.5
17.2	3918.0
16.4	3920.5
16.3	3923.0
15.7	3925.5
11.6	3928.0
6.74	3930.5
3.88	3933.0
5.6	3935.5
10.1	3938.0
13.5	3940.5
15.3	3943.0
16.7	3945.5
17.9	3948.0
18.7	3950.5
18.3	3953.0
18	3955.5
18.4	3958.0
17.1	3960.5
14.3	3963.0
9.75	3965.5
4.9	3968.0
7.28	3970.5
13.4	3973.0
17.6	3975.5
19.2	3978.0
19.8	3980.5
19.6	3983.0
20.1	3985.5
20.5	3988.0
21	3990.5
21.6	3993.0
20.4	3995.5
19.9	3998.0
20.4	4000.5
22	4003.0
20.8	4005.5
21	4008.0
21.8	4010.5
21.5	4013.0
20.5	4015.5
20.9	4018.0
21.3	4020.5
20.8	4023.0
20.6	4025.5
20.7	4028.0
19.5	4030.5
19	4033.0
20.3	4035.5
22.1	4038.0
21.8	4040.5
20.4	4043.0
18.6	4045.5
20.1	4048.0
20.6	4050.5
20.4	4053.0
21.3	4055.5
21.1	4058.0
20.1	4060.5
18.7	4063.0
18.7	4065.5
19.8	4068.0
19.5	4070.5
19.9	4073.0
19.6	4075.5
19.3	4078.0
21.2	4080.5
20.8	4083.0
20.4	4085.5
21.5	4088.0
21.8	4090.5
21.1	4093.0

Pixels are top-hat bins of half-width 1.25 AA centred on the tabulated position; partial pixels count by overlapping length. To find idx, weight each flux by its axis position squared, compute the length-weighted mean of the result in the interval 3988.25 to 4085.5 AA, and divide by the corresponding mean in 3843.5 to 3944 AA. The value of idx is 1.44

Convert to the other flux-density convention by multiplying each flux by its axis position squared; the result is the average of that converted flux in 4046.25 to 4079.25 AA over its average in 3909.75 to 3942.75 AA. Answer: 1.60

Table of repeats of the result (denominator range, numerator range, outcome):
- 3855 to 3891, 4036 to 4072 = 1.45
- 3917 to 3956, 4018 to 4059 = 1.57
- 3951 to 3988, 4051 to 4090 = 1.35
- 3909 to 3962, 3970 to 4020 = 1.35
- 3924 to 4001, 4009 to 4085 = 1.38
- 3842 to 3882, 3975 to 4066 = 1.40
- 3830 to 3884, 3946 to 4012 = 1.26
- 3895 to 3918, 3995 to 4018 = 1.21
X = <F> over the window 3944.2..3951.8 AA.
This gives 17.8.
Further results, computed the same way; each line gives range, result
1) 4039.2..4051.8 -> 20.3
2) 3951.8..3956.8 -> 18.2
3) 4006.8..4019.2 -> 21.1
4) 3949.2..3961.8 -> 18.1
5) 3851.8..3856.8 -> 16.5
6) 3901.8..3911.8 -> 18.4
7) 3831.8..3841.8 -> 12.3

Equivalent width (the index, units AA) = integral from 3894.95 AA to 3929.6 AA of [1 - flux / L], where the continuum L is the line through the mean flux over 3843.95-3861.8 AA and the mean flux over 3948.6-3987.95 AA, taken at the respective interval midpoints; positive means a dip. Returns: -2.5 AA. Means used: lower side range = 16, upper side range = 15.9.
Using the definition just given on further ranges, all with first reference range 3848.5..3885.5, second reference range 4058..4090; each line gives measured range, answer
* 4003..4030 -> -3.2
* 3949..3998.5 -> 2.6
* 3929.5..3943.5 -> 6.7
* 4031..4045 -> -0.9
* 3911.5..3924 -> -0.7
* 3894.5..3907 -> -1.0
